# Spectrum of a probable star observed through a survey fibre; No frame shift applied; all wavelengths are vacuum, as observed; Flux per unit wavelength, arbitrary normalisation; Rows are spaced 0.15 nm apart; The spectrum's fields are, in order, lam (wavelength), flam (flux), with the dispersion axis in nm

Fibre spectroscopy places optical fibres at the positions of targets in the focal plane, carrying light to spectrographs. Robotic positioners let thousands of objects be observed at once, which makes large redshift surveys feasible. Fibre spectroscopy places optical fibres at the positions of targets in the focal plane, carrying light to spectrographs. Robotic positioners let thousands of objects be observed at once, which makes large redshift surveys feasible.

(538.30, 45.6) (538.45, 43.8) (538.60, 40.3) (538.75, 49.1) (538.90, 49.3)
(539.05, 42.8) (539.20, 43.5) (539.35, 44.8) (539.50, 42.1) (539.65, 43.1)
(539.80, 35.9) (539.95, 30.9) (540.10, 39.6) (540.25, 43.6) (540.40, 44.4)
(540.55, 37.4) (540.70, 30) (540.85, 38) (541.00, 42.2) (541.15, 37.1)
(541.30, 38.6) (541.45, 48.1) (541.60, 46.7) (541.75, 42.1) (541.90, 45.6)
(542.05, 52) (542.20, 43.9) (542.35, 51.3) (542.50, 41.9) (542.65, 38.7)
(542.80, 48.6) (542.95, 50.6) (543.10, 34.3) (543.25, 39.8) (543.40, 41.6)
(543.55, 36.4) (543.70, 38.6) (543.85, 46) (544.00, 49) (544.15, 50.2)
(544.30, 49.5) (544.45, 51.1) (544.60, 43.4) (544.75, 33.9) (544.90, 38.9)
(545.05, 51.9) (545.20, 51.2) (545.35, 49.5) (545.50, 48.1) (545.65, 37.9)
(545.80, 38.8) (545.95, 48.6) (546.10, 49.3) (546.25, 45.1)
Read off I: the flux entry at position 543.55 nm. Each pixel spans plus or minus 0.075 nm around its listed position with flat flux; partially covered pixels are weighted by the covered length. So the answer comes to 36.4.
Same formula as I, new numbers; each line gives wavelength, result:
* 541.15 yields 37.1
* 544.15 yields 50.2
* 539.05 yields 42.8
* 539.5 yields 42.1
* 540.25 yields 43.6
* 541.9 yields 45.6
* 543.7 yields 38.6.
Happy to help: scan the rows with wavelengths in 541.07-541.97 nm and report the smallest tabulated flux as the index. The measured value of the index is 37.1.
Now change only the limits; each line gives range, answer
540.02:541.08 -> 30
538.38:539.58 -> 40.3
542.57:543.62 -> 34.3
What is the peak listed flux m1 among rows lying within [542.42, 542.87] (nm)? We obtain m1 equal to 48.6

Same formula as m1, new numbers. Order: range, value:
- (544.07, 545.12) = 51.9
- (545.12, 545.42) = 51.2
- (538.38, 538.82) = 49.1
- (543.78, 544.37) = 50.2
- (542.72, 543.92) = 50.6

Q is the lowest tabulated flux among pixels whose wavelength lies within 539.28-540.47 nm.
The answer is 30.9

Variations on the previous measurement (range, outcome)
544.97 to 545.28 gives 51.2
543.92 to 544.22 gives 49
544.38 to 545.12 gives 33.9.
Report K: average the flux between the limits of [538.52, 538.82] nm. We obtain 44.6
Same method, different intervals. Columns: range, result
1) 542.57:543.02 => 45.9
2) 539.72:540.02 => 33.6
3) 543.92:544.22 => 49.5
